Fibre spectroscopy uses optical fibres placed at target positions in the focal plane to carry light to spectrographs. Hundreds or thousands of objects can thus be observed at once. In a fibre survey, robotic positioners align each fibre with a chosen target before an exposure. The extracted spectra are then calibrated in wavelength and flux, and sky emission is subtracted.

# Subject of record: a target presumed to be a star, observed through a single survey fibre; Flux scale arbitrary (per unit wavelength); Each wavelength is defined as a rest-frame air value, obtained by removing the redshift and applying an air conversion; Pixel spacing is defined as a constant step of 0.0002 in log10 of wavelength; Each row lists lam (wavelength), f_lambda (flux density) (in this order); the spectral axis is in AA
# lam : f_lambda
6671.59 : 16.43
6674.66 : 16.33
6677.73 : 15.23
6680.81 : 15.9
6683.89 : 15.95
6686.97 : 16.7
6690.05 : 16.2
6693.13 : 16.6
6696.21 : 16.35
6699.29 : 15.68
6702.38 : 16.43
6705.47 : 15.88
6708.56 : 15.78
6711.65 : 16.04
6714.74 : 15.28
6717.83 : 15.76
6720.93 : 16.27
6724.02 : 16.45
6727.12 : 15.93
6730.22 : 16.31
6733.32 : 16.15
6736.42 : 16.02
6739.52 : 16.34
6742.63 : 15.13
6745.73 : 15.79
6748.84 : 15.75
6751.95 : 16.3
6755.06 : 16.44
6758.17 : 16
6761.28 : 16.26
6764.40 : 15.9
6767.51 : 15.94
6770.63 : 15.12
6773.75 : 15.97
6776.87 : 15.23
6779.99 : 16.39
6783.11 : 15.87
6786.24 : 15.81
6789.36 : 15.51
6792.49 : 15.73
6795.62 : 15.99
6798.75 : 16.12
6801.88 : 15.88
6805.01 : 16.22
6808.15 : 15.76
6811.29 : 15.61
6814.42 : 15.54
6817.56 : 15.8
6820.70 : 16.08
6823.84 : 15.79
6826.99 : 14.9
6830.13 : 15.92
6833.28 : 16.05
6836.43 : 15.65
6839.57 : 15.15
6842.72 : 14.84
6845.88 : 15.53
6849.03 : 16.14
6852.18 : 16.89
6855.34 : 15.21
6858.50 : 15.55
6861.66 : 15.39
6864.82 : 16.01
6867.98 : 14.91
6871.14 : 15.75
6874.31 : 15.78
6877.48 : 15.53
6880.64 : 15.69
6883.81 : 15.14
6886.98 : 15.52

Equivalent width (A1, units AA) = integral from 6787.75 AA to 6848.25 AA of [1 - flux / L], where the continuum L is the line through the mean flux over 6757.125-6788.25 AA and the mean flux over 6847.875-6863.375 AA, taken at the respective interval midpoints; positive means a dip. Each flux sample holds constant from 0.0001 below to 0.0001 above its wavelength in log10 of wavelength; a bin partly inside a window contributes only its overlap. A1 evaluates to 0.5 AA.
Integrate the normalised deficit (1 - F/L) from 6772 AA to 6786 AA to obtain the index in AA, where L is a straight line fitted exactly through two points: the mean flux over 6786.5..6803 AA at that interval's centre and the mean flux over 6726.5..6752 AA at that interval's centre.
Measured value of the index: 0.02 AA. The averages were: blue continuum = 16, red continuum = 15.8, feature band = 15.8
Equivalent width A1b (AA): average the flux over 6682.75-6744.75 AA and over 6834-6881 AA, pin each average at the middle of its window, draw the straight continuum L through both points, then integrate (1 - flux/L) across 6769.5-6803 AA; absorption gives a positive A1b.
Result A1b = 0.1 AA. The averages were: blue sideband 16.1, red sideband 15.6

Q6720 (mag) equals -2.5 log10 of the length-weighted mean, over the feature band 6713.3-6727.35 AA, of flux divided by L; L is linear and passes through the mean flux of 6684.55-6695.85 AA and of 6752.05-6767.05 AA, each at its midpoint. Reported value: 0.03 mag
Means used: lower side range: 16.4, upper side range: 16.2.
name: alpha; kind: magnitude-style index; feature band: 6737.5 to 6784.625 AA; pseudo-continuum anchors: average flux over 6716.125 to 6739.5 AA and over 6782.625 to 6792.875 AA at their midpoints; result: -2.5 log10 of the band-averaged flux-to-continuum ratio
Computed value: 0.00 mag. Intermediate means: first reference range 16.1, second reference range 15.7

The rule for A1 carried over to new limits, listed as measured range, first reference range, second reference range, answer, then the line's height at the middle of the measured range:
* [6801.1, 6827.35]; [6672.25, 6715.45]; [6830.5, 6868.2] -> 0.0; 15.7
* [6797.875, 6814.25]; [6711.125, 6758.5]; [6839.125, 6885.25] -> -0.1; 15.8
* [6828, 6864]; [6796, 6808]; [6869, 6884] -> 0.3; 15.8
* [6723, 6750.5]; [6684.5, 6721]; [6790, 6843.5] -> 0.0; 16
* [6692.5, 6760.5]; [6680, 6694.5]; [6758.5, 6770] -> 0.4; 16.1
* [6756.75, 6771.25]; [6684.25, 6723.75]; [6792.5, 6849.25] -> 0.0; 15.9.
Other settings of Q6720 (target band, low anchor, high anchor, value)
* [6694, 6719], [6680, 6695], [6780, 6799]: 0.019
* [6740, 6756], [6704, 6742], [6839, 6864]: 0.002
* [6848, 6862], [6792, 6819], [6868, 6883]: -0.014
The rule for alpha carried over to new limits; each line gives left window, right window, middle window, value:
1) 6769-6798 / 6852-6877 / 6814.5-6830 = 0.00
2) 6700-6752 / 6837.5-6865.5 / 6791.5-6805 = -0.01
